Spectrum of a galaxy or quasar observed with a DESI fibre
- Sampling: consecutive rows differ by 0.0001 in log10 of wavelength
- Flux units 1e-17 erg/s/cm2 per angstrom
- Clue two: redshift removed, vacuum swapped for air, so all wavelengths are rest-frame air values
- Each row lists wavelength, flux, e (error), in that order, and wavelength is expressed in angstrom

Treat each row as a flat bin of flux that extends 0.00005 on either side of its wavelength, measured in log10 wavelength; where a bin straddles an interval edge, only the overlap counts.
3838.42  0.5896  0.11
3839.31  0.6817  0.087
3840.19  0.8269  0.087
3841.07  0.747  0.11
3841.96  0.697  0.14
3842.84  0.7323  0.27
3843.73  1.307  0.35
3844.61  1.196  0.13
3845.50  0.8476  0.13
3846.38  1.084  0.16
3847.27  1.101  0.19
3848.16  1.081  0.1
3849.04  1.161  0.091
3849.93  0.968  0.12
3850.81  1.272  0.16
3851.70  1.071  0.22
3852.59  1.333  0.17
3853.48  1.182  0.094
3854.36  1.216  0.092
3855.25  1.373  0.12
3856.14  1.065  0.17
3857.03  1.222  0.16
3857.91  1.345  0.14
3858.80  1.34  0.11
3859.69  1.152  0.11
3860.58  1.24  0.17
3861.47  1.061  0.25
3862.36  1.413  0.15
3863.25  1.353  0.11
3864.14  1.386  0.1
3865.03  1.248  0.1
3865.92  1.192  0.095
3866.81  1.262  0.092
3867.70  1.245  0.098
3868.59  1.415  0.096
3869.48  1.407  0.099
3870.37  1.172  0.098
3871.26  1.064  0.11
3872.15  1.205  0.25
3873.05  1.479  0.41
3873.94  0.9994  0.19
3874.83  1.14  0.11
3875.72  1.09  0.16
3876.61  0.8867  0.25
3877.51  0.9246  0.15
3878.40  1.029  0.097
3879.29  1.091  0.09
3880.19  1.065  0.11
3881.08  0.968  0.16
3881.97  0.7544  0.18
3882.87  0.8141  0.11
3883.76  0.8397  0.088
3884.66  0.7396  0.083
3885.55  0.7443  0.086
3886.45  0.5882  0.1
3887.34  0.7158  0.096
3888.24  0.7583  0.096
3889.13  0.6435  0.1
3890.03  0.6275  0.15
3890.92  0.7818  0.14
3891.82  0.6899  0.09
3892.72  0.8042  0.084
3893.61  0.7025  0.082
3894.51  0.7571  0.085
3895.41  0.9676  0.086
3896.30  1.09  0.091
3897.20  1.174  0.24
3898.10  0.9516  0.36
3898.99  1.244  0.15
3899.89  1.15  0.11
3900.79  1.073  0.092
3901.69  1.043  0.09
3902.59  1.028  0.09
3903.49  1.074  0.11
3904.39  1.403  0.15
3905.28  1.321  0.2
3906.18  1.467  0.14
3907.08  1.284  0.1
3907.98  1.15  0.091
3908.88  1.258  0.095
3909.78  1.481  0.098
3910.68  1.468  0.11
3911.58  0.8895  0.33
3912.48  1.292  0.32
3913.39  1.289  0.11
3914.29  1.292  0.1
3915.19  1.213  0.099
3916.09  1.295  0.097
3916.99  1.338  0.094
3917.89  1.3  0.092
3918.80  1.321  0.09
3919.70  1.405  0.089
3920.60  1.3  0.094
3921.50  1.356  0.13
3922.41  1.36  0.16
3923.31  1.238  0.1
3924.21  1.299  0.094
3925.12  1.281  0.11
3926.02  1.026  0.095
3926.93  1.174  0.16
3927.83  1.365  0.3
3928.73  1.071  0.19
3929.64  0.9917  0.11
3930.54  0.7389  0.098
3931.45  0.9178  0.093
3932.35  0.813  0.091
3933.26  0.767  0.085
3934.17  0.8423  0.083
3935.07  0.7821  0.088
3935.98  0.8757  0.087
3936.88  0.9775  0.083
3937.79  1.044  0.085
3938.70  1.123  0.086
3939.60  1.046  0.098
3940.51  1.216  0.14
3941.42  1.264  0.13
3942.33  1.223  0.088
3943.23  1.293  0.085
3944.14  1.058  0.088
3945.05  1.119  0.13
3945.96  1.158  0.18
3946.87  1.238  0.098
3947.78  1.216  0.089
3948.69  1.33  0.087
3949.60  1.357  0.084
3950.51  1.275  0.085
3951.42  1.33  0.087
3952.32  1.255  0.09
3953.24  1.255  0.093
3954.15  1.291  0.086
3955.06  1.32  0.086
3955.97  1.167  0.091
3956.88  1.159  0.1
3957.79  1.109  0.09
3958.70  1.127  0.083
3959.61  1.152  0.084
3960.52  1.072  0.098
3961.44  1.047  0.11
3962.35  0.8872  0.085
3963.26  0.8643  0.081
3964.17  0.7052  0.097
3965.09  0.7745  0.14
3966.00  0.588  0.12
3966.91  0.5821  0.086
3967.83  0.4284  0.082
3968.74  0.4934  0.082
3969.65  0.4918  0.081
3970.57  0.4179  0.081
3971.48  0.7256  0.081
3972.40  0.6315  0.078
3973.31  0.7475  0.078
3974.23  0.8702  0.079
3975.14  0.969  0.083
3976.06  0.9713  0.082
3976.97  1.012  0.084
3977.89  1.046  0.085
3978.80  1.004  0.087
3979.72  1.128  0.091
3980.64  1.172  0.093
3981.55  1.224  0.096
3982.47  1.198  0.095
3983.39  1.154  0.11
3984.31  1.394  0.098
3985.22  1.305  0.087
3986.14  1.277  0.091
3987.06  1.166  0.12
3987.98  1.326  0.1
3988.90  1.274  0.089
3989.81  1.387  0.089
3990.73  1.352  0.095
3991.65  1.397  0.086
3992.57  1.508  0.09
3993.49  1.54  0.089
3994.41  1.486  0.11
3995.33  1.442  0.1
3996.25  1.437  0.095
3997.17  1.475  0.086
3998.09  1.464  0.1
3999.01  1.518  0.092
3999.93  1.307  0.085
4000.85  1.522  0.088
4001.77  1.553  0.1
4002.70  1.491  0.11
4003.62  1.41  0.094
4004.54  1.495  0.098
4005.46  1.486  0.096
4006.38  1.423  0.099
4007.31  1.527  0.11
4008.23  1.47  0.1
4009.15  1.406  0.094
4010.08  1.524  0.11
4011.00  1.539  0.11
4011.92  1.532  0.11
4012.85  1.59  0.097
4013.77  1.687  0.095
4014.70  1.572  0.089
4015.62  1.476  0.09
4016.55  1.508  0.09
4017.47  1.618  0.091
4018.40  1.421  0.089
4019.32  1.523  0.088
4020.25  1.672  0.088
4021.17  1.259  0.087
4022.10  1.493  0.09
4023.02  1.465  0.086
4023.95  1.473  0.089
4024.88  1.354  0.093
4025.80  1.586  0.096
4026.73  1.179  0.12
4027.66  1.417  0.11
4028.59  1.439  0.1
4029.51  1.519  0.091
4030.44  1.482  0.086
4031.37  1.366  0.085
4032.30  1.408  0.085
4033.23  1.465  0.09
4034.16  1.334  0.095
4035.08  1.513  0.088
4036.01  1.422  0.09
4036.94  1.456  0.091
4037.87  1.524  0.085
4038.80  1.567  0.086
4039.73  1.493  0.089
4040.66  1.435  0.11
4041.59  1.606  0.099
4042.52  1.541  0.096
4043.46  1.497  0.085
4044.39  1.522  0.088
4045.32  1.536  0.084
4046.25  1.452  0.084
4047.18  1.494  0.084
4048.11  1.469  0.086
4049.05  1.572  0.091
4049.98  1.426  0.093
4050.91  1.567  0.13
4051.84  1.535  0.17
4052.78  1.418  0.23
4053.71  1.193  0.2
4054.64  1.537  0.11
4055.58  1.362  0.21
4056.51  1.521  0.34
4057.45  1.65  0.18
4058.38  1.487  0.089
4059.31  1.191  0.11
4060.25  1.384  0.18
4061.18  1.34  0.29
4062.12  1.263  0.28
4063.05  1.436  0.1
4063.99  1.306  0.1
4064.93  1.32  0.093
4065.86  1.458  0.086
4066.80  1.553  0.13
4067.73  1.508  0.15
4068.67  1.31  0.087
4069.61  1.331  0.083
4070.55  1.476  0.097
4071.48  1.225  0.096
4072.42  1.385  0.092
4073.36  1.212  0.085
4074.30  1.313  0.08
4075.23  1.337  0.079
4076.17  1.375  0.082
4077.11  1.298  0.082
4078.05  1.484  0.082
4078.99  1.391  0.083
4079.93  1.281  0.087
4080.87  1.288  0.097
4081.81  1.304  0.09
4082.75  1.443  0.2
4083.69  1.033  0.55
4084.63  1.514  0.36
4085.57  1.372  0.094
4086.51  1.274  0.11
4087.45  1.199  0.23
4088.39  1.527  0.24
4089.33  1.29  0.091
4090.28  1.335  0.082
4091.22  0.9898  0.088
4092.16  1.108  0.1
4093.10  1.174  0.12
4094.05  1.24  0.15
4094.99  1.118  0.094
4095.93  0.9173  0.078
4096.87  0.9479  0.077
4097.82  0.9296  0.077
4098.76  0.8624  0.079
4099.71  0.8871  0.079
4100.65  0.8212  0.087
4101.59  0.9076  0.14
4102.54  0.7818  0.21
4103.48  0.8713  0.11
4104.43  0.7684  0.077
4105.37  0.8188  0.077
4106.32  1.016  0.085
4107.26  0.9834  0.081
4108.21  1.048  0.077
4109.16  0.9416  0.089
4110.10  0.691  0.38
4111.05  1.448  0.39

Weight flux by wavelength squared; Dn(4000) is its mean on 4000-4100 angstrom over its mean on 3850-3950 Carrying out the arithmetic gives 1.35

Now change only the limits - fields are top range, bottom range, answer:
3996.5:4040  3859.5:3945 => 1.43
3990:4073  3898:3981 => 1.41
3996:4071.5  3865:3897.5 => 1.63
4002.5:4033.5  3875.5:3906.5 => 1.68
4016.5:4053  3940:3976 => 1.53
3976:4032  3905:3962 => 1.23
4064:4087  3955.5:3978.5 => 1.69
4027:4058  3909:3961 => 1.33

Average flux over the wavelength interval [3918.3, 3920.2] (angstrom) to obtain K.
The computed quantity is 1.36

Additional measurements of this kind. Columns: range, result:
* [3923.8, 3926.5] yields 1.2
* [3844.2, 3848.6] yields 1.06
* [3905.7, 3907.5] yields 1.38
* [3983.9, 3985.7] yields 1.35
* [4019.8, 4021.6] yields 1.47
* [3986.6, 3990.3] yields 1.29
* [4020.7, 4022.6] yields 1.39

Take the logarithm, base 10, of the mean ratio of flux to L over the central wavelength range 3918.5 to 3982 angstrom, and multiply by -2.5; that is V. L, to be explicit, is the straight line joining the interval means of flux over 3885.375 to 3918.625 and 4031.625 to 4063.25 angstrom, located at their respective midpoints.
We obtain 0.15 mag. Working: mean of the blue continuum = 1.07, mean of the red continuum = 1.46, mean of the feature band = 1.04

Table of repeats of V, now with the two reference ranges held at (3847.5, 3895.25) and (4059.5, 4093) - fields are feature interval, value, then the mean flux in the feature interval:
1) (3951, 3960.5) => -0.04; 1.21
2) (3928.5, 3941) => 0.21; 0.942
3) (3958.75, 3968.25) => 0.39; 0.825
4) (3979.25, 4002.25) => -0.12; 1.36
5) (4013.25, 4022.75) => -0.21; 1.52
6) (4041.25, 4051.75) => -0.17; 1.52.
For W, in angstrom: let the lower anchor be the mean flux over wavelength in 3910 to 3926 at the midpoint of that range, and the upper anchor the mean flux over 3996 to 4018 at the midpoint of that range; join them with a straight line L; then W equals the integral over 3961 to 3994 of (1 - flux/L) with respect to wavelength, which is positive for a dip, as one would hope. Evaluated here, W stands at 9.95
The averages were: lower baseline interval 1.29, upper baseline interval 1.5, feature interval 1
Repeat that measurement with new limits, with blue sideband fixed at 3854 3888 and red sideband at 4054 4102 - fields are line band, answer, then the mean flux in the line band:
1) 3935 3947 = 0.6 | 1.11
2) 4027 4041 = -2.4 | 1.45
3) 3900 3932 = -2.1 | 1.22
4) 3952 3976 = 6.0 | 0.888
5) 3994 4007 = -2.7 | 1.47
